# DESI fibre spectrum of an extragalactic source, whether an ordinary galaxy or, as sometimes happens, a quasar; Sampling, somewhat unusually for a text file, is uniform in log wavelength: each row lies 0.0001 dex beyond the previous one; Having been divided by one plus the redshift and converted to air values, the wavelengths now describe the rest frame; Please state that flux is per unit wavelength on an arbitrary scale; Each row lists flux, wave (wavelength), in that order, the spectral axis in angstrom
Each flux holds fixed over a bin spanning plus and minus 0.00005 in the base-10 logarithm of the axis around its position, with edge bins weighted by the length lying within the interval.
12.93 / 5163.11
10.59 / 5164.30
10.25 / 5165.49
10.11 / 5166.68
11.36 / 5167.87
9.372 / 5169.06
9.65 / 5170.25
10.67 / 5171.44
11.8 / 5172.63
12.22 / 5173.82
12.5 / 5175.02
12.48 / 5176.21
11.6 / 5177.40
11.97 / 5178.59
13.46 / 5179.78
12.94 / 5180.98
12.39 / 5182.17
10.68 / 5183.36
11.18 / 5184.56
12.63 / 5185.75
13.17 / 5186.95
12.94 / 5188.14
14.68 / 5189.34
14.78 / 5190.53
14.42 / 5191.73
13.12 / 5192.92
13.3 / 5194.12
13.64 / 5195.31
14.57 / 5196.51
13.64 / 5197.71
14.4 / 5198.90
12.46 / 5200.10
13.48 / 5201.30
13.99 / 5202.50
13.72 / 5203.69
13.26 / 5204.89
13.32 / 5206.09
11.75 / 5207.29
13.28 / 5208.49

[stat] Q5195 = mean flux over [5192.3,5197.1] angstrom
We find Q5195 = 13.7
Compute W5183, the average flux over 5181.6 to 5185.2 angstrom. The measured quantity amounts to 11.4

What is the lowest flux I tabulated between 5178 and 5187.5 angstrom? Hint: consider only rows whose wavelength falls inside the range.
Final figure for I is 10.68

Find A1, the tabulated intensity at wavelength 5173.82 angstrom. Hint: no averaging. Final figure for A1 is 12.22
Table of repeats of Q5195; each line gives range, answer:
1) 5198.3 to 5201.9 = 13.4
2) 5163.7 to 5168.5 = 10.6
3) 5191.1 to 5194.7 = 13.6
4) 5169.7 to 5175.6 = 11.4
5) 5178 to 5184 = 12.3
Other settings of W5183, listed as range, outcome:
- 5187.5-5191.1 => 14.1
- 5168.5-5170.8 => 9.51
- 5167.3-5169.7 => 10.3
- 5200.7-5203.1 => 13.8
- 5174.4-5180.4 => 12.4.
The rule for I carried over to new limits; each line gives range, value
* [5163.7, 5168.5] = 10.11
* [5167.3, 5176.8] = 9.372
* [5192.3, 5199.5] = 13.12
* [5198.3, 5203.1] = 12.46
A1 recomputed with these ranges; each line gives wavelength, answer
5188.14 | 12.94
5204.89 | 13.26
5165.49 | 10.25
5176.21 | 12.48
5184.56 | 11.18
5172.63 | 11.8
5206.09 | 13.32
